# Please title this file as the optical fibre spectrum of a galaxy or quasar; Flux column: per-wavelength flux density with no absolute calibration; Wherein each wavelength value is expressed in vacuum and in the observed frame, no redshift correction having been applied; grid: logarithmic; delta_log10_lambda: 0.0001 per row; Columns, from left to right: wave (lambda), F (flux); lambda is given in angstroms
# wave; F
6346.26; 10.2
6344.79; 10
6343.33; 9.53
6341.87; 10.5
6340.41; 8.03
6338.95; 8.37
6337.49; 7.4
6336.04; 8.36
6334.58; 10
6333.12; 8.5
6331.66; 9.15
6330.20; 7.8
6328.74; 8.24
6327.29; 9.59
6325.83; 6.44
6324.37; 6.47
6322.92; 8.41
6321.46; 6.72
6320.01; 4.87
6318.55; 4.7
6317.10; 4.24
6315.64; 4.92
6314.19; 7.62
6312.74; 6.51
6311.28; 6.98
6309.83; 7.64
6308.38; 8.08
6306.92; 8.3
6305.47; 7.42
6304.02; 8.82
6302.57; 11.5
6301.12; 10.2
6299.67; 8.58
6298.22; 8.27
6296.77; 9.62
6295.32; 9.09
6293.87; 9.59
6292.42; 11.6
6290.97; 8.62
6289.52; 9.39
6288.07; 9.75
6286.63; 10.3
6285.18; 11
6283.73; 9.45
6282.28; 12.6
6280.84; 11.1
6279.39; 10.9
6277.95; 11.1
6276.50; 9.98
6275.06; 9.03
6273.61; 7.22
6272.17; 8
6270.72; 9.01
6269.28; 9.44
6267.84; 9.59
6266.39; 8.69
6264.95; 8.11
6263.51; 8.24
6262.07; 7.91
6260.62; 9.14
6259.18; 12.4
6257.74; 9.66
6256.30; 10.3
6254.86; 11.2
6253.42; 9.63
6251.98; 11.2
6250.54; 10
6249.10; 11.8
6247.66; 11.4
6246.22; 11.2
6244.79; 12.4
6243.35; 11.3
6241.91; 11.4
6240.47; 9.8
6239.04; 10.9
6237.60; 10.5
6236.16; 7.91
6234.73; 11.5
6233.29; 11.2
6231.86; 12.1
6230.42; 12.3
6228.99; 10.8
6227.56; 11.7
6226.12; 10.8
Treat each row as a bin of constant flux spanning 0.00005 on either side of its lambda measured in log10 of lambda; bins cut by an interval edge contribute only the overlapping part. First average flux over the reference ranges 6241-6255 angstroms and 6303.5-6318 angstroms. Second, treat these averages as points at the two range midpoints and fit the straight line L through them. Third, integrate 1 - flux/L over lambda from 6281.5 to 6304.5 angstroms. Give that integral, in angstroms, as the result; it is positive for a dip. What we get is -4.9 angstroms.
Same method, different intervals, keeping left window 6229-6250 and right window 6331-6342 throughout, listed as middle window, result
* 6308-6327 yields 5.6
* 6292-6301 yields 0.2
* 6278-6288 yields -0.8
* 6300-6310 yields 0.6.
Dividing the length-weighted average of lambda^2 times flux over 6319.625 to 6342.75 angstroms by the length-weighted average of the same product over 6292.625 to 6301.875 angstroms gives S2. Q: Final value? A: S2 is 0.88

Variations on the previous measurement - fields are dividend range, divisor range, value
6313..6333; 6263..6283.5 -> 0.74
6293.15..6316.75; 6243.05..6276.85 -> 0.85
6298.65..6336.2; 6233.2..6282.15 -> 0.78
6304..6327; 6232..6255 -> 0.64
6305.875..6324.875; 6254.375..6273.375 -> 0.72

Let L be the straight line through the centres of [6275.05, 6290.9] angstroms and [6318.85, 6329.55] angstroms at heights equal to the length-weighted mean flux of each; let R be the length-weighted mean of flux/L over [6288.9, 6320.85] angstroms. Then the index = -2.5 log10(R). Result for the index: 0.098 mag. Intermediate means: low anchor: 10.4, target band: 8.01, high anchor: 7.15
